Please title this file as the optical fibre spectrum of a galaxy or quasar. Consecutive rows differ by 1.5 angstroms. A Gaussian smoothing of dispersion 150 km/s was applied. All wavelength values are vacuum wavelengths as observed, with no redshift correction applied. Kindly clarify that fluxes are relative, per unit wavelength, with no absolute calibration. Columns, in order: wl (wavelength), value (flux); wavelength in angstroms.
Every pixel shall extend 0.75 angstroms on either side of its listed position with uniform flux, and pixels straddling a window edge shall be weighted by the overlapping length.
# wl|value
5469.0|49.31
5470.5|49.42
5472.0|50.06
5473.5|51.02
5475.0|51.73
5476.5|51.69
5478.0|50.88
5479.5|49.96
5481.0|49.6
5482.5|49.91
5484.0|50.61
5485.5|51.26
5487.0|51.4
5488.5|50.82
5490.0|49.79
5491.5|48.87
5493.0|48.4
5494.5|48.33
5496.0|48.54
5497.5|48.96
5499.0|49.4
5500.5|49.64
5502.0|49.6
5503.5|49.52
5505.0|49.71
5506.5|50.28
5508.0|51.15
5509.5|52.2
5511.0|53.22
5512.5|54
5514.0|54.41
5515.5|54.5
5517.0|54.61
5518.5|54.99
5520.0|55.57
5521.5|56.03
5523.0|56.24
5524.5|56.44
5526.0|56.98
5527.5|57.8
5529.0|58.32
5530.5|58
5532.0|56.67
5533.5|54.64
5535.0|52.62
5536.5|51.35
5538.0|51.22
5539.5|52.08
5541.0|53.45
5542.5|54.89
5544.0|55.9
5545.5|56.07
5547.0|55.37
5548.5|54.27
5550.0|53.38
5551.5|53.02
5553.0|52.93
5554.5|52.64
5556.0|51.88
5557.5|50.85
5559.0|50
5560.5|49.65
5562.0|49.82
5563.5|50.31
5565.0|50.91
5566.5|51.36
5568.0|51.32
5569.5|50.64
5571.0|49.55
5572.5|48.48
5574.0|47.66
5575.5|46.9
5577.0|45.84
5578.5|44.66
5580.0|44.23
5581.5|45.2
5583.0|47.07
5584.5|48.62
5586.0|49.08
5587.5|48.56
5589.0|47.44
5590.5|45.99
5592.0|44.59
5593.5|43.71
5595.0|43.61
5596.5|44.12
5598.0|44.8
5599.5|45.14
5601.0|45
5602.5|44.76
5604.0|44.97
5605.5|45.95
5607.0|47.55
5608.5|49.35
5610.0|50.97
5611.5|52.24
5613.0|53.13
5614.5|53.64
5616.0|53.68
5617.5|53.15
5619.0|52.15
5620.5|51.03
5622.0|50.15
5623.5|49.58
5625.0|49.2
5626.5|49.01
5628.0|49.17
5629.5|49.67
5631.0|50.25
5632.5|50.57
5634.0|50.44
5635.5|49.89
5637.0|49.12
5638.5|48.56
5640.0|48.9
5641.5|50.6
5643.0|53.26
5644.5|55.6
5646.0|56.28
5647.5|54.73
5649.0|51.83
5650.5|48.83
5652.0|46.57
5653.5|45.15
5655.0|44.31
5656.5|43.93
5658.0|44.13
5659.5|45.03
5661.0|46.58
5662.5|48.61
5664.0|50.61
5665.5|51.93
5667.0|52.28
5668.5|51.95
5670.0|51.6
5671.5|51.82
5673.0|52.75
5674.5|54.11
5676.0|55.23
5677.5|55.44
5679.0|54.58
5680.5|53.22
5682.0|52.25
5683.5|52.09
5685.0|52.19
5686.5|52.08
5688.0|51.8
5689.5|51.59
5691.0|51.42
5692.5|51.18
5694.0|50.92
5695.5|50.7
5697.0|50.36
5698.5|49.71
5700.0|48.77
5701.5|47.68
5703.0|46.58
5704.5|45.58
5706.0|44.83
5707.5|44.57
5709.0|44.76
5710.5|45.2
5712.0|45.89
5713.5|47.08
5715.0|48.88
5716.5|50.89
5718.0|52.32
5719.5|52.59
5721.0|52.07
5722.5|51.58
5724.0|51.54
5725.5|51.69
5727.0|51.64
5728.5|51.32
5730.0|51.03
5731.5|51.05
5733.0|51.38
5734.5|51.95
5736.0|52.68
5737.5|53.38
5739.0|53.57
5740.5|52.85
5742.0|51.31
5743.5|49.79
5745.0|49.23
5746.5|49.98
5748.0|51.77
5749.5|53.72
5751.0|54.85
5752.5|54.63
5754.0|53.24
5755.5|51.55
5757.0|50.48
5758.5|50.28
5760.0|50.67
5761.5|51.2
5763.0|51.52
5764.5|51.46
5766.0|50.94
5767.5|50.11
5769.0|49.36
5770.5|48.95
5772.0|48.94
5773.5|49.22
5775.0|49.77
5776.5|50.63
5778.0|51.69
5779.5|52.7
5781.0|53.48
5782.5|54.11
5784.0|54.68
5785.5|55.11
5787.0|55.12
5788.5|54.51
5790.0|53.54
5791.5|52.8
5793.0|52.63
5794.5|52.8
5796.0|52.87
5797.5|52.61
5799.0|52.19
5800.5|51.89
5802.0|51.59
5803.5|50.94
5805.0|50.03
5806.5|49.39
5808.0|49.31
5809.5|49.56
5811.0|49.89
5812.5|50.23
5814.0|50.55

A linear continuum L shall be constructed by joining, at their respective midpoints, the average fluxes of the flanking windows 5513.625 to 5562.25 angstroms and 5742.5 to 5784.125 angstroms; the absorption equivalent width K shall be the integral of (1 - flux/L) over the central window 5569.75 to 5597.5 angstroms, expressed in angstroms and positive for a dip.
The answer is 3.70 angstroms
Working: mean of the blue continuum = 54.2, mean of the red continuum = 51.3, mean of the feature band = 46.5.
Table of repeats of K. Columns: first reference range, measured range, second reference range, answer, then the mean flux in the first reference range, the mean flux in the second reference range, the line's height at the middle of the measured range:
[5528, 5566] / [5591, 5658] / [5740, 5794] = 4.7 angstroms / 53.2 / 51.9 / 52.7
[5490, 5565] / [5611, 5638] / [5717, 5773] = 0.7 angstroms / 52.8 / 51.5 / 52.2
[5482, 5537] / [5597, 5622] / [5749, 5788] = 1.5 angstroms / 52.6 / 51.9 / 52.3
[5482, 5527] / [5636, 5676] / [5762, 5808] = 1.4 angstroms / 51.9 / 51.8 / 51.8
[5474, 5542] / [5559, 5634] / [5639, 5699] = 4.4 angstroms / 52.3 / 50.9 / 51.6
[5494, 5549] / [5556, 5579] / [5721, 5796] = 1.7 angstroms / 53.5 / 51.9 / 53.1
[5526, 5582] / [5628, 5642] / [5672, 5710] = 0.4 angstroms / 51.8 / 50.5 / 51.1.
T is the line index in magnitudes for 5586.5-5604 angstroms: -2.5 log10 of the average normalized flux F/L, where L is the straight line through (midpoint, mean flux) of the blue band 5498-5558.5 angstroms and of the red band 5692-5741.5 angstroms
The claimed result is 0.16 mag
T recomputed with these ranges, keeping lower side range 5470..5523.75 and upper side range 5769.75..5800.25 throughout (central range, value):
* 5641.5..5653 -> -0.01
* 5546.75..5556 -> -0.04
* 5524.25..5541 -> -0.07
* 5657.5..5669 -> 0.06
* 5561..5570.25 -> 0.02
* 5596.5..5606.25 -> 0.15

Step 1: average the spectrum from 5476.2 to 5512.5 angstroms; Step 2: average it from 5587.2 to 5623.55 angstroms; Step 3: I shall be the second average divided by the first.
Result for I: 1.0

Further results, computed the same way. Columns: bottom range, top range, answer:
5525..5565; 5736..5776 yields 0.96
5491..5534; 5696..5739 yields 0.94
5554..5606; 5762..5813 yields 1.09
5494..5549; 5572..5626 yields 0.90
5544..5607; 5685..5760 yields 1.04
